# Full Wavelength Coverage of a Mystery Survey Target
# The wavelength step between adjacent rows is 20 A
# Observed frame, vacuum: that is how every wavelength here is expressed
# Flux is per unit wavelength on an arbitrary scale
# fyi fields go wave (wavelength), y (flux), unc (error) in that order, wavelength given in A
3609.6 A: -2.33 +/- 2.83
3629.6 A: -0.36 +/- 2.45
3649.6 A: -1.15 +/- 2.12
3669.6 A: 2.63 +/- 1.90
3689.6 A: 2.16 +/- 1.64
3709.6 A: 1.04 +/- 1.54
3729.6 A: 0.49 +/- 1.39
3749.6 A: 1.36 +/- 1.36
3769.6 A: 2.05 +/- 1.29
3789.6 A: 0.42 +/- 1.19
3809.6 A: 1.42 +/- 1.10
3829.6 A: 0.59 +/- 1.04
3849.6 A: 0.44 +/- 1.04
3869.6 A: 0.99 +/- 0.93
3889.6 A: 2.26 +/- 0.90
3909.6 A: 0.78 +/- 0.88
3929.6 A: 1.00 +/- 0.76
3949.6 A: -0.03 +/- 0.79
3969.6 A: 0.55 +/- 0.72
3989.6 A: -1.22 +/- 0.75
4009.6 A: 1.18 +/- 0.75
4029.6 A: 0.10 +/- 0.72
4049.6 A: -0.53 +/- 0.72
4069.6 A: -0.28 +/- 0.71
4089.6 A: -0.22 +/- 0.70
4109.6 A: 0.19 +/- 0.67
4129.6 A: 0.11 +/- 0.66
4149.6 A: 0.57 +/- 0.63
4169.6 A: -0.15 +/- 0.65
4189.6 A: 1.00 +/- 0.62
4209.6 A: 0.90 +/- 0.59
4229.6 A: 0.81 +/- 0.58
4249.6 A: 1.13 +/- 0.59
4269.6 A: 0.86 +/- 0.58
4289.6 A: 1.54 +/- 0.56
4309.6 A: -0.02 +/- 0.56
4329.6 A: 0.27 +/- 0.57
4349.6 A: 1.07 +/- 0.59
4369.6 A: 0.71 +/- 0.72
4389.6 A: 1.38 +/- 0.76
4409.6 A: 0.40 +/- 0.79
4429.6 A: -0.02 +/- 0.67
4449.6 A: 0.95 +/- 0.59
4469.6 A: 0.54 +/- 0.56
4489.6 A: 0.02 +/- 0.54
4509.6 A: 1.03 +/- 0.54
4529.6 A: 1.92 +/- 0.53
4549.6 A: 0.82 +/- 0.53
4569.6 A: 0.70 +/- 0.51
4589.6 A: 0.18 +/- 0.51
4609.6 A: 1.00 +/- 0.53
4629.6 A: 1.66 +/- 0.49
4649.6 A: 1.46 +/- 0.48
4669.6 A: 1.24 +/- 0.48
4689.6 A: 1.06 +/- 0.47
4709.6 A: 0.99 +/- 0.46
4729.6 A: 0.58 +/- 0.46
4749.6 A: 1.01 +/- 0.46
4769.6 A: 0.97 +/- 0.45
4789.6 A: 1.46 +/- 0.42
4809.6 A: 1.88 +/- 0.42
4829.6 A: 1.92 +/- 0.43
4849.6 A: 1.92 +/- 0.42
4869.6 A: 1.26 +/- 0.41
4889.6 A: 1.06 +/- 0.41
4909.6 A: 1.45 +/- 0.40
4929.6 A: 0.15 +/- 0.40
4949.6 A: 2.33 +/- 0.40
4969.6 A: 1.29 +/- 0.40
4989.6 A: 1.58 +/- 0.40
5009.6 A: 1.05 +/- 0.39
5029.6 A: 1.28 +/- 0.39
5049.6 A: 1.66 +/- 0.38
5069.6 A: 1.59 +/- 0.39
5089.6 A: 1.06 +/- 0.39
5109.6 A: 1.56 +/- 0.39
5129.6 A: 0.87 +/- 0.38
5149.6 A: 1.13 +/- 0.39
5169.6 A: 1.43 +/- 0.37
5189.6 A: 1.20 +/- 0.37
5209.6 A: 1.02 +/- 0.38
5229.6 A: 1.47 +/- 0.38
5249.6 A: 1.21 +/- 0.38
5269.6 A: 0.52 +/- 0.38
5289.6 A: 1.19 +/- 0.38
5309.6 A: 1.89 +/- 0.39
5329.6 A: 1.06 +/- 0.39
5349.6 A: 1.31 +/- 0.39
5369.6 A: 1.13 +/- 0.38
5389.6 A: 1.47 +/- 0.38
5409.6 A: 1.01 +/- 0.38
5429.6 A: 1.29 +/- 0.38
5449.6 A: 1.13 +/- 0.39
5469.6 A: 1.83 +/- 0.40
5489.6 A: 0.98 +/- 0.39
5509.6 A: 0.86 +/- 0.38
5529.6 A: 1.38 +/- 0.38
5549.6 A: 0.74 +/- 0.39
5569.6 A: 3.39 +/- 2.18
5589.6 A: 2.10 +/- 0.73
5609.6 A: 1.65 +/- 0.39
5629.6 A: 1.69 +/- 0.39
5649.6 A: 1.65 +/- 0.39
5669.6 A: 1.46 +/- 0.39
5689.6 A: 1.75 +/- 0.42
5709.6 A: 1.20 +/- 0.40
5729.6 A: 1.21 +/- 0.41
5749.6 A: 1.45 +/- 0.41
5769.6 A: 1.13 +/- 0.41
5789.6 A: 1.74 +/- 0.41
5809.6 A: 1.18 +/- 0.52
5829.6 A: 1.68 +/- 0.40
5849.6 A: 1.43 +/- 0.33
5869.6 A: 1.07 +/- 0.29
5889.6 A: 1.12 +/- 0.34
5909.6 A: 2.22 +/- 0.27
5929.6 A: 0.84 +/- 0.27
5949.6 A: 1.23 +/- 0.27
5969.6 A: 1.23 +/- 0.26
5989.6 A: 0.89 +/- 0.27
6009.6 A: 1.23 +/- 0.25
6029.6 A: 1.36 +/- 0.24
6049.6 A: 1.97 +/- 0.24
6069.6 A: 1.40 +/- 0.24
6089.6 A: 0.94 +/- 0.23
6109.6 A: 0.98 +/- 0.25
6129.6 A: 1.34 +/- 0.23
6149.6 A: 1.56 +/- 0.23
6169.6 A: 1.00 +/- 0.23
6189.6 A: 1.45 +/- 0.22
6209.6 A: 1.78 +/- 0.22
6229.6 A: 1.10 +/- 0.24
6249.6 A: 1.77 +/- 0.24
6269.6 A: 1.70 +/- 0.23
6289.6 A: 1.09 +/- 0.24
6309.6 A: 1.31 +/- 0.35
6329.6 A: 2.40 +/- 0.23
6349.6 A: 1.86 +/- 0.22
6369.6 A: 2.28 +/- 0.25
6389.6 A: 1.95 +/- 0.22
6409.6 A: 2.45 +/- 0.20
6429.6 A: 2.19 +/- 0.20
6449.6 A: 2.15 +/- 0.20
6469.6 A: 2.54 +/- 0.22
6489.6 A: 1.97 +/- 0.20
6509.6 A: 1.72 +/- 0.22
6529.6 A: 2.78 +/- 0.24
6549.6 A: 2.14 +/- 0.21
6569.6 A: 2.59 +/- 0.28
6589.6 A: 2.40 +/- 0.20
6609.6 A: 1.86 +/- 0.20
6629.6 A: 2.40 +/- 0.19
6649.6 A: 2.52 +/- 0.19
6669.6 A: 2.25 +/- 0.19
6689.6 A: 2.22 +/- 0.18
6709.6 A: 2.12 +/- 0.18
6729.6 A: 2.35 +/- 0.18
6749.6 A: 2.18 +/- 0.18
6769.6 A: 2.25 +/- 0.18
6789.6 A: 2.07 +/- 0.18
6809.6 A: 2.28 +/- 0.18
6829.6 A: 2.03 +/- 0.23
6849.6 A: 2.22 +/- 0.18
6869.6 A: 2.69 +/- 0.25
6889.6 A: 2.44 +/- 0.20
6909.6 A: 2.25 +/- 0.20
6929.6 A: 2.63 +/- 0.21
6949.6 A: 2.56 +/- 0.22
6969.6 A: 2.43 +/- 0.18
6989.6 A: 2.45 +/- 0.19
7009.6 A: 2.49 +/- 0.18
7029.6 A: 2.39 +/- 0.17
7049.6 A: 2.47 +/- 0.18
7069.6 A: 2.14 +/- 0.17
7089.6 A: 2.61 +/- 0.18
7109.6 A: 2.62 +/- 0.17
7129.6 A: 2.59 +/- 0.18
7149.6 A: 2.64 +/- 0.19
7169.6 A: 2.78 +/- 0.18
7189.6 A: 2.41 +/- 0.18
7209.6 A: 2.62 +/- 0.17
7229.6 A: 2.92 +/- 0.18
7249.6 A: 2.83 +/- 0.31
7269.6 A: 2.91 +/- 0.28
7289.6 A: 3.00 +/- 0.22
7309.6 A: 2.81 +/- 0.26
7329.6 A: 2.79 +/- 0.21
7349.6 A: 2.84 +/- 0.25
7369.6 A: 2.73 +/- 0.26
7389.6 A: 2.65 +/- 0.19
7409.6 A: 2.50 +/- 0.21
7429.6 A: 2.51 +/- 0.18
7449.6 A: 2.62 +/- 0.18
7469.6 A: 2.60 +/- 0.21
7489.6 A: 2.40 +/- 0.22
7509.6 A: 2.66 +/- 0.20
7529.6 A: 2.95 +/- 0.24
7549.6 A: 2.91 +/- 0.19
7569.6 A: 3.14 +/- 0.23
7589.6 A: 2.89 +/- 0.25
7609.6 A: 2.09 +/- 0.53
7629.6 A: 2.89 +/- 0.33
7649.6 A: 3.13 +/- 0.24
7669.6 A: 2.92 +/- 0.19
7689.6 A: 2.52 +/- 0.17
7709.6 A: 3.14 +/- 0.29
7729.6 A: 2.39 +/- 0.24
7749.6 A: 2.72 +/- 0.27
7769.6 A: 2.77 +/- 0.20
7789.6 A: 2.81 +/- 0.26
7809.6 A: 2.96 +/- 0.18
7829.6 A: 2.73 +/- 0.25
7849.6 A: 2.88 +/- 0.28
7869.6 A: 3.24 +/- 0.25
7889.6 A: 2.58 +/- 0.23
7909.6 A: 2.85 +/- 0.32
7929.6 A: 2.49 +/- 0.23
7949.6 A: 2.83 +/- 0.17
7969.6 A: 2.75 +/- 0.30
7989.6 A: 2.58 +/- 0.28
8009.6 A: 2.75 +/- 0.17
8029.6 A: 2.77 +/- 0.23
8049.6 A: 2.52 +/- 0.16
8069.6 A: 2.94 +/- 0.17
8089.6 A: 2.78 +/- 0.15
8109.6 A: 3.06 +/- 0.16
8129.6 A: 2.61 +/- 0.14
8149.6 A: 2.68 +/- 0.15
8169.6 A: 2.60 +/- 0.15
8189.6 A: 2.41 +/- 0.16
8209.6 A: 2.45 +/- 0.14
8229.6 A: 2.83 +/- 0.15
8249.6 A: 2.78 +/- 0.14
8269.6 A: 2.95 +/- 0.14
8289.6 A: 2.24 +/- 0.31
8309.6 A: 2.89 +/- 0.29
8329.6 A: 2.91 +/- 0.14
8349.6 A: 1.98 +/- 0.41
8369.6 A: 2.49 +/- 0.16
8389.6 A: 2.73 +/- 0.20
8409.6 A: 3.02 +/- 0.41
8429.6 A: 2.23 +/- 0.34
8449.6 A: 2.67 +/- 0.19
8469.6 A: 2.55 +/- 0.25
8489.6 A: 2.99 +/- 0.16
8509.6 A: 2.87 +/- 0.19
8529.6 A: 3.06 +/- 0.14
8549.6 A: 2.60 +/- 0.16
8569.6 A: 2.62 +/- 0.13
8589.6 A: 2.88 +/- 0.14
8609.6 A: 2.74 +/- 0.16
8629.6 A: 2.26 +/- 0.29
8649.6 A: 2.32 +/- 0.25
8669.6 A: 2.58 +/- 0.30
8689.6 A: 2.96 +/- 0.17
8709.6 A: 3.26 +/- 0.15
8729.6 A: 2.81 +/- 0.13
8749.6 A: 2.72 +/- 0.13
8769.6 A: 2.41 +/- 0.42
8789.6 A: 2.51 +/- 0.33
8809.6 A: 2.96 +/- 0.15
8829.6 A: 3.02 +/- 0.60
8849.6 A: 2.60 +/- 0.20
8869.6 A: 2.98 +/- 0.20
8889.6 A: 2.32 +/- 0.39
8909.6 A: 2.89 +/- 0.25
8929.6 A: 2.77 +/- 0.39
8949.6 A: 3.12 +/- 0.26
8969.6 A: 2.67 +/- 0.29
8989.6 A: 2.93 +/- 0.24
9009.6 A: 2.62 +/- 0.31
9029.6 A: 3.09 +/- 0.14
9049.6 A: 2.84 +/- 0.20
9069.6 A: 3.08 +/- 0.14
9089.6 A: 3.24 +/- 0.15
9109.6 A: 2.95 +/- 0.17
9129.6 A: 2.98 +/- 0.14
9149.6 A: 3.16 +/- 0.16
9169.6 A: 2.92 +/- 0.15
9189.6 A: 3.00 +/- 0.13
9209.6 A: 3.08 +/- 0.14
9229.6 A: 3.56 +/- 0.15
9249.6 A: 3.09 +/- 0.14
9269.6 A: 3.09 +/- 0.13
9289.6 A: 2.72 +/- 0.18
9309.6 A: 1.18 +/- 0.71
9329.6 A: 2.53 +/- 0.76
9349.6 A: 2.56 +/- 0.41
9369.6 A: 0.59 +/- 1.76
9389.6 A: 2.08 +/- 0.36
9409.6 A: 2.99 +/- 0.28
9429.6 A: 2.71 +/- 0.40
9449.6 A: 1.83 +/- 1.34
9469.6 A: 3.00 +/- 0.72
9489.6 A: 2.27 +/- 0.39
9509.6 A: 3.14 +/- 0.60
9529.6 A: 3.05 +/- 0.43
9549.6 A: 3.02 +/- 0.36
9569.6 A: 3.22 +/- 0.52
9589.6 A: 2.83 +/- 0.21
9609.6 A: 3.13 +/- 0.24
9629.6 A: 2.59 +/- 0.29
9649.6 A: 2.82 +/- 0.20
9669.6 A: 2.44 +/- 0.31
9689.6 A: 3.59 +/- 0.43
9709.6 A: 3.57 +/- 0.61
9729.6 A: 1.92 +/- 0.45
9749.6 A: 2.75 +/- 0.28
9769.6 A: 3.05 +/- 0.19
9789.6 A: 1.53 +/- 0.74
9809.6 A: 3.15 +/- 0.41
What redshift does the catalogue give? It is 0.586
